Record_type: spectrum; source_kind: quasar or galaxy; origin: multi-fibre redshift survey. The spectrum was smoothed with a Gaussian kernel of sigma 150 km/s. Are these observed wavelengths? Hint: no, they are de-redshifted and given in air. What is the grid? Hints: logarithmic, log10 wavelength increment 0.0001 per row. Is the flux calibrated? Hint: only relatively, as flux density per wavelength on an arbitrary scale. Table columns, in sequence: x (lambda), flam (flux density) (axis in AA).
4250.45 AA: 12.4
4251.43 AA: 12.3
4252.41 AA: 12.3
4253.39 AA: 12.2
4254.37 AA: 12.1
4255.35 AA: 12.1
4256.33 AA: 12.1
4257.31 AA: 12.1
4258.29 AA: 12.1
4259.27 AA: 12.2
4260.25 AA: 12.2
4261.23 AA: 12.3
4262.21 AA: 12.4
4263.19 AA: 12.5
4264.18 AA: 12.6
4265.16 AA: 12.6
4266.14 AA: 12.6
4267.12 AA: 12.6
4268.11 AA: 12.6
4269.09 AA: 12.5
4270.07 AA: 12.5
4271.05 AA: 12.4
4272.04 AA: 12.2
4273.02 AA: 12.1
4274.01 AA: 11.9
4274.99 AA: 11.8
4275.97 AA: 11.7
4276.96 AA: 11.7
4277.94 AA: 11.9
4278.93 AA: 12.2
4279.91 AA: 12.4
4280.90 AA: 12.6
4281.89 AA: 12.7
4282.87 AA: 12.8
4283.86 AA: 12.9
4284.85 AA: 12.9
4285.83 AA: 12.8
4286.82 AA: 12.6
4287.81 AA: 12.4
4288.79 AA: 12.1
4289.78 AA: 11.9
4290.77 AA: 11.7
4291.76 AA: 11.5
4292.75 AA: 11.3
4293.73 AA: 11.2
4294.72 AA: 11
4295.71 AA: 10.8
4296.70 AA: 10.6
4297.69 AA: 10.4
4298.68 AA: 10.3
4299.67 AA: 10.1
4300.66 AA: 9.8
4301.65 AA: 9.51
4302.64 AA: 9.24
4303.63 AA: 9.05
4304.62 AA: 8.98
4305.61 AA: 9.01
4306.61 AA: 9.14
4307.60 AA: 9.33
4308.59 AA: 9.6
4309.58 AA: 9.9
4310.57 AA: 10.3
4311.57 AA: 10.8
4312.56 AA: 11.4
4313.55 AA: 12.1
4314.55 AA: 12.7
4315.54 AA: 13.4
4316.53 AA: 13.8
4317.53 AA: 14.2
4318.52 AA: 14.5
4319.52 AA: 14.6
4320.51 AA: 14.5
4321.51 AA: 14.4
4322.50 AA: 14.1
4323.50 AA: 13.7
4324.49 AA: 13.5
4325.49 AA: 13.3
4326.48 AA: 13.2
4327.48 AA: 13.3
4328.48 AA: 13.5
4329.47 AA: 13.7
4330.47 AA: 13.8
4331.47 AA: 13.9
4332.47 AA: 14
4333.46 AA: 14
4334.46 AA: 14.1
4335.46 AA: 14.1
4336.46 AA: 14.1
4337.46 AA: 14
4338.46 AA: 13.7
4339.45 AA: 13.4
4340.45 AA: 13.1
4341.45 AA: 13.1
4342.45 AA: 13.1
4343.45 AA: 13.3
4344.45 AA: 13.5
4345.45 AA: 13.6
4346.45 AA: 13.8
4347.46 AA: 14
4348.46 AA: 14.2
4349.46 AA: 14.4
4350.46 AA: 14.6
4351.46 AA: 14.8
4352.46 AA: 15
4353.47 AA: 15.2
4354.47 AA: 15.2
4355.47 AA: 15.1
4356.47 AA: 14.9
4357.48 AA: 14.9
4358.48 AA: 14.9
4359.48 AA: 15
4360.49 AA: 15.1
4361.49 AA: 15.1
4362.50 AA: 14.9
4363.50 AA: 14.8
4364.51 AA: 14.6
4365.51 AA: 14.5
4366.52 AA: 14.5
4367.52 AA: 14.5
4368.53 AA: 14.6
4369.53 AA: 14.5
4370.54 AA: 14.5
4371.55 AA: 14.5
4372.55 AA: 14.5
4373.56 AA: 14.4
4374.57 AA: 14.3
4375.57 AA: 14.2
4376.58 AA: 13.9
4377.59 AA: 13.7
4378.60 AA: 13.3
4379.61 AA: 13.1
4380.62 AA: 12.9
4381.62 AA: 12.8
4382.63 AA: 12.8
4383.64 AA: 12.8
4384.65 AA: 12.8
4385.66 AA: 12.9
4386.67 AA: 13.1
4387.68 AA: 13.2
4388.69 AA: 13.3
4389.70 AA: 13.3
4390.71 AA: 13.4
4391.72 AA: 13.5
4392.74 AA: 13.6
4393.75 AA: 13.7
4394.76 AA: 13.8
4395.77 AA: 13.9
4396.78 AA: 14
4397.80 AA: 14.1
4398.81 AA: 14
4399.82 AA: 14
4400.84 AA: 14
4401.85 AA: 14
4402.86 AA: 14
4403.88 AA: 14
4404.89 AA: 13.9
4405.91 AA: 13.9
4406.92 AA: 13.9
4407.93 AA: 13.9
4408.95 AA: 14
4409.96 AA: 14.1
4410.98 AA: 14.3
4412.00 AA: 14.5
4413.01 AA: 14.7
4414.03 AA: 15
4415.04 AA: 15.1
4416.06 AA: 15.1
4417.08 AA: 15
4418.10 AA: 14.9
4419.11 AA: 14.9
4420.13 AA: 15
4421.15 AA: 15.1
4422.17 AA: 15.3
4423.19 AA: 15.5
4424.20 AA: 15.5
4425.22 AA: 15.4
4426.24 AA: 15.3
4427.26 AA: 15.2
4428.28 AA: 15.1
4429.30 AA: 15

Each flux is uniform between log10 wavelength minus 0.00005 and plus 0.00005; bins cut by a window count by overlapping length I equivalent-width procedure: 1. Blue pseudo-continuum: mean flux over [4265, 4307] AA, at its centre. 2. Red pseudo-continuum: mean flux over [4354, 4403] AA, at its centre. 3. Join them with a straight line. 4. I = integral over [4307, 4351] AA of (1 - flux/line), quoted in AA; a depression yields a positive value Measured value -2.0 AA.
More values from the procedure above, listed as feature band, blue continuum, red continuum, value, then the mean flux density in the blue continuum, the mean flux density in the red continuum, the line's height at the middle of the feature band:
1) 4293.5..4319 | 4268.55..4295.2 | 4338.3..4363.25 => 4.2 AA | 12.1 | 14.3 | 12.9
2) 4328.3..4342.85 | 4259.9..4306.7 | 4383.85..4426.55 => -1.1 AA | 11.6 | 14.2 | 12.7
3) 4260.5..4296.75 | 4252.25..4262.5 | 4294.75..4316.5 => -2.4 AA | 12.2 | 10.4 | 11.4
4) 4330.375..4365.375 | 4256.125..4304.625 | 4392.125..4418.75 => -3.2 AA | 11.8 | 14.2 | 13.1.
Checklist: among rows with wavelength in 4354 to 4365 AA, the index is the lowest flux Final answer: 14.6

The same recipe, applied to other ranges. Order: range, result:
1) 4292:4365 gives 8.98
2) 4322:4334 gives 13.2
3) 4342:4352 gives 13.1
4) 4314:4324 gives 12.7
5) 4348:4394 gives 12.8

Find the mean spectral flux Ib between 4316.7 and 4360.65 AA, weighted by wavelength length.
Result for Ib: 14.1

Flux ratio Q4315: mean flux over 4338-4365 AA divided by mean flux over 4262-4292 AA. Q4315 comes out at 1.16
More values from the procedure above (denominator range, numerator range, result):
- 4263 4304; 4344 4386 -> 1.21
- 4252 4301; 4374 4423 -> 1.16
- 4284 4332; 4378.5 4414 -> 1.15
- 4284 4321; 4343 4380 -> 1.27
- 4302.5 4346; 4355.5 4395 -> 1.10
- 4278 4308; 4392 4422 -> 1.29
